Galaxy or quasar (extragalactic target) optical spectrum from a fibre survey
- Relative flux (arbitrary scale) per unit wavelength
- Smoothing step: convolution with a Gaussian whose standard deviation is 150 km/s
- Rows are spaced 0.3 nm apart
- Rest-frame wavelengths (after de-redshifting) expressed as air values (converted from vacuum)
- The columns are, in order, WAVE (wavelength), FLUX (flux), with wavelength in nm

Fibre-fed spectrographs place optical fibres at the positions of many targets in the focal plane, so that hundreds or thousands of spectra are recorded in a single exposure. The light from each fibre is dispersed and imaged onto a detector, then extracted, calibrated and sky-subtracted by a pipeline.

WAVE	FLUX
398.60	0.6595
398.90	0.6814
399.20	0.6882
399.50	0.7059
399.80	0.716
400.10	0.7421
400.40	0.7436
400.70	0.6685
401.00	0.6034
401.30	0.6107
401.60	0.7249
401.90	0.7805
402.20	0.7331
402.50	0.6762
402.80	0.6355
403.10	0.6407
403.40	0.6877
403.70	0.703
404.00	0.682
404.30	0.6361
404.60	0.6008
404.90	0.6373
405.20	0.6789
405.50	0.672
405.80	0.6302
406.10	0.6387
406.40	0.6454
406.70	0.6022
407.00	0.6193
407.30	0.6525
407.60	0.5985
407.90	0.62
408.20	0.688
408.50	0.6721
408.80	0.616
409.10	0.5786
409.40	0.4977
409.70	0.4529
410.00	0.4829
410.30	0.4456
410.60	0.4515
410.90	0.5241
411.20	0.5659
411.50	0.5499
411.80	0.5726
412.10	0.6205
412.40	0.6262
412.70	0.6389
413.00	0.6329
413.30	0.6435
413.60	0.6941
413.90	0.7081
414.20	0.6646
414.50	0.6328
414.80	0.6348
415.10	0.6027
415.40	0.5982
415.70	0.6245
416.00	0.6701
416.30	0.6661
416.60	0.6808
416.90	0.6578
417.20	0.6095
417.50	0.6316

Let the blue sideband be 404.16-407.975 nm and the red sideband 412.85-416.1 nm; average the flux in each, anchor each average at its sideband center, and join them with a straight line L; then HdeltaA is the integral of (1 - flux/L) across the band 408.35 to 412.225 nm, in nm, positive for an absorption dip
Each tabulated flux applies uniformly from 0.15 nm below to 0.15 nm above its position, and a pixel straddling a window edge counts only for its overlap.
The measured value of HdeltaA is 0.60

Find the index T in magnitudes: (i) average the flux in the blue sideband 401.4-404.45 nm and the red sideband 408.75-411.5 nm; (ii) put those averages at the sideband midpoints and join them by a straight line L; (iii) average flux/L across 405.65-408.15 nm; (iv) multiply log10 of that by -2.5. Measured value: -0.07 mag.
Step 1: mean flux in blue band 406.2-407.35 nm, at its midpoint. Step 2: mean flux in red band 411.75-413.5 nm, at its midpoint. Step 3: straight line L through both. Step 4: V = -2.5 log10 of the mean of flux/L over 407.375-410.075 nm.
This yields 0.08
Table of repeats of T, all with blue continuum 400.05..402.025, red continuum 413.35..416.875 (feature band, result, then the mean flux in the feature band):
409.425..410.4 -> 0.39 mag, 0.466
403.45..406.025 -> 0.04 mag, 0.656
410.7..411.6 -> 0.22 mag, 0.541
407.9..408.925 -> 0.03 mag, 0.654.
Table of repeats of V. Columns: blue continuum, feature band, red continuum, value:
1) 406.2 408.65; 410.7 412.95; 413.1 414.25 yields 0.141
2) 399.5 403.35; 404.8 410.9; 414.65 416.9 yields 0.132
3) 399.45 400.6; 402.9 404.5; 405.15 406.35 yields 0.019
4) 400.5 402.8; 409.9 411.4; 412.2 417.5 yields 0.305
